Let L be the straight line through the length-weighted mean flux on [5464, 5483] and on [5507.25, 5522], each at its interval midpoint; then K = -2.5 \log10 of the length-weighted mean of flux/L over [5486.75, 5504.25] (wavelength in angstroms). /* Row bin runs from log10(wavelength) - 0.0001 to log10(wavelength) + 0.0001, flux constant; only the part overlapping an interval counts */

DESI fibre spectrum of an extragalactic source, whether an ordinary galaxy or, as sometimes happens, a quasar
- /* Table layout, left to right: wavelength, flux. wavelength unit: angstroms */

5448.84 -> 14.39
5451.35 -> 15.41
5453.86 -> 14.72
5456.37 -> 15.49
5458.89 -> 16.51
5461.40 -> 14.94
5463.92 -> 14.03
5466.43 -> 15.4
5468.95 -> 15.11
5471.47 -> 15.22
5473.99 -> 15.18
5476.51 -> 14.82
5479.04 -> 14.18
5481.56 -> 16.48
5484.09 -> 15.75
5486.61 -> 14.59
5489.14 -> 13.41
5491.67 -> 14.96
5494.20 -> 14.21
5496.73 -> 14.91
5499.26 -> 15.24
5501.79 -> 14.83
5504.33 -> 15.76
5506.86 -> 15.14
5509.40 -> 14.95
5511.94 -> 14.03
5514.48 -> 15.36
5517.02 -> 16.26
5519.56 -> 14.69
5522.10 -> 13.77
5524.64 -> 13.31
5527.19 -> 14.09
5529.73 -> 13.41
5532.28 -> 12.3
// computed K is 0.03 mag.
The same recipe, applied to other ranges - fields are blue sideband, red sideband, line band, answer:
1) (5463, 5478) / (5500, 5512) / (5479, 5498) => 0.01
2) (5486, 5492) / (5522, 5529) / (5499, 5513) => -0.08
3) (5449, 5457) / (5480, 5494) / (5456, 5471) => -0.01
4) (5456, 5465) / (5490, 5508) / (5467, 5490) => 0.01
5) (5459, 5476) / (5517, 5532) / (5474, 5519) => -0.04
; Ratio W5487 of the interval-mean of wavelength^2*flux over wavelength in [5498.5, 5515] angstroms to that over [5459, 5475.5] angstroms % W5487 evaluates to 1.01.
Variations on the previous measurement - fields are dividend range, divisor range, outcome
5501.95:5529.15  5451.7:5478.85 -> 0.99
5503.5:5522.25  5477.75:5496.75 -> 1.03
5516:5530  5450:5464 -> 0.96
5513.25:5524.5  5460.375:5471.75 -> 1.02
